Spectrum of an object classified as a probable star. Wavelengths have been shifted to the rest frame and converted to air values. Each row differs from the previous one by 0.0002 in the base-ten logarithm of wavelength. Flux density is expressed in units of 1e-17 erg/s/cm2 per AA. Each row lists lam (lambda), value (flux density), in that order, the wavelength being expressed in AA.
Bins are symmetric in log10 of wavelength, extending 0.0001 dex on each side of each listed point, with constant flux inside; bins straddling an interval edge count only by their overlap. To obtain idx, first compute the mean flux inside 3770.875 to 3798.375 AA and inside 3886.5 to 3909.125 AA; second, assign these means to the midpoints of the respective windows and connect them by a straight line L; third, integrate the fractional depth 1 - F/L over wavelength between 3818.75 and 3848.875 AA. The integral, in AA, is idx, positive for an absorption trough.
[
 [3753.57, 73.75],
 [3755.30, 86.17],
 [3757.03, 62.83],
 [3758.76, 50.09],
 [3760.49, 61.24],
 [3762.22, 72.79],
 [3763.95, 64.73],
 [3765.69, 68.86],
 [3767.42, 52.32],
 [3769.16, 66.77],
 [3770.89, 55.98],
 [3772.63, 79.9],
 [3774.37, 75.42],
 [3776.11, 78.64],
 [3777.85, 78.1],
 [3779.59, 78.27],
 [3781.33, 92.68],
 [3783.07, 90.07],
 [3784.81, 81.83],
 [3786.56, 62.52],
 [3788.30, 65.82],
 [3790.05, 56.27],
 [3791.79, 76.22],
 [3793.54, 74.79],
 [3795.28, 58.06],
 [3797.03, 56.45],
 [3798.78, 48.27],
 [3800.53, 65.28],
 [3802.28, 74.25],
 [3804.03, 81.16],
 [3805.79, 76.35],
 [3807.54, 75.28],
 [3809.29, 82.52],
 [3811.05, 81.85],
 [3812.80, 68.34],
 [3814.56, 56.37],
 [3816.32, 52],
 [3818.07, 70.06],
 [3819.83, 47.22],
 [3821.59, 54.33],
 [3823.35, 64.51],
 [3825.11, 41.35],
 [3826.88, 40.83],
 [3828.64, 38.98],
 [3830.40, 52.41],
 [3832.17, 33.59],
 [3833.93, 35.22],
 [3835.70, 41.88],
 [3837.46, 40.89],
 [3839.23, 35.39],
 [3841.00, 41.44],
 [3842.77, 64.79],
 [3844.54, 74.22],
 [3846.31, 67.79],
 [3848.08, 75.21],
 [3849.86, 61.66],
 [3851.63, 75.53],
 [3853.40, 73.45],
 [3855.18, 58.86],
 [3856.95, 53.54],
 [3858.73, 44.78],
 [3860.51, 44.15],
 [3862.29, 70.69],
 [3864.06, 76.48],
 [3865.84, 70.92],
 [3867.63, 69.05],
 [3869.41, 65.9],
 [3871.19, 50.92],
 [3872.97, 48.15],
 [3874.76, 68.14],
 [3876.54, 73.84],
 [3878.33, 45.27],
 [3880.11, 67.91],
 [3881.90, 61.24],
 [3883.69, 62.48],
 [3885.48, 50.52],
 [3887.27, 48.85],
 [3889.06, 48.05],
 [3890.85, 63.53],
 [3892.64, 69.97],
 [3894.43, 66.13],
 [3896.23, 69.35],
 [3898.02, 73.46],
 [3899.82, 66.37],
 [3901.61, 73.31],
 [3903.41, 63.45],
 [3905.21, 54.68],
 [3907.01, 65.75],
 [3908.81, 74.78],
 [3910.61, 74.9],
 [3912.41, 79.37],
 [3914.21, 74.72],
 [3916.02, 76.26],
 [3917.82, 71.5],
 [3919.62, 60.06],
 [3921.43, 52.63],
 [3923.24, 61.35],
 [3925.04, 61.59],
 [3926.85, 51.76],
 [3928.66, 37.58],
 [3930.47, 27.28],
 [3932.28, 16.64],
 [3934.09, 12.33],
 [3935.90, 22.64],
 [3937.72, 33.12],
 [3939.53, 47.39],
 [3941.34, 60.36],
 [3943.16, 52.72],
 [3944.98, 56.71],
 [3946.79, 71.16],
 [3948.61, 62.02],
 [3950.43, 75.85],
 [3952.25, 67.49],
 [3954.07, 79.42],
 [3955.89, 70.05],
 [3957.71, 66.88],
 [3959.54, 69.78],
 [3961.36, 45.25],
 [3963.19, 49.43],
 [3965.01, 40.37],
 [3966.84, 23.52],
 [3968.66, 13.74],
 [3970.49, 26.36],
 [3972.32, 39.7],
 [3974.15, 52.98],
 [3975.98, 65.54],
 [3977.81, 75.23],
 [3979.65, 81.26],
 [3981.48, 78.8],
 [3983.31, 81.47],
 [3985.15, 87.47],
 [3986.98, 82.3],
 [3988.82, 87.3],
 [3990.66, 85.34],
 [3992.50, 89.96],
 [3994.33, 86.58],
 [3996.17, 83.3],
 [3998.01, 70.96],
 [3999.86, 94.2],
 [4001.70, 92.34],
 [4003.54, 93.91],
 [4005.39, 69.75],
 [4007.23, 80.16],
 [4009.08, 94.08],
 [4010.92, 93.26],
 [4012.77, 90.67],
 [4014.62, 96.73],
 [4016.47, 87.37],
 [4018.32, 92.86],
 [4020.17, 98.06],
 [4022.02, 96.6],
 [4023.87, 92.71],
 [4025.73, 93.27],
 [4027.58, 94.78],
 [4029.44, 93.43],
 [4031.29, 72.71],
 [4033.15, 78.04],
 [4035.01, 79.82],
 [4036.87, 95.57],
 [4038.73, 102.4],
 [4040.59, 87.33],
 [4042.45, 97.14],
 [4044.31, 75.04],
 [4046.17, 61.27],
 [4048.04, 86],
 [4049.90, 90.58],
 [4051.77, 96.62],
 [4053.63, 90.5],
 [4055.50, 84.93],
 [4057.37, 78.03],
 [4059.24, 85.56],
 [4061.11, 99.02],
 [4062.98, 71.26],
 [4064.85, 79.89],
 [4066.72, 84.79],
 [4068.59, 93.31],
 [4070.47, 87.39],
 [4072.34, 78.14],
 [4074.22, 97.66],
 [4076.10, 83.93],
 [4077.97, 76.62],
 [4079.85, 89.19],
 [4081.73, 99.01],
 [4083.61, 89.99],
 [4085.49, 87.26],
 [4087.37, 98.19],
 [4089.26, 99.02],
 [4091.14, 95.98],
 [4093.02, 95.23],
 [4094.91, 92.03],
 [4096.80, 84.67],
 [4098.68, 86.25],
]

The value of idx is 8.2 AA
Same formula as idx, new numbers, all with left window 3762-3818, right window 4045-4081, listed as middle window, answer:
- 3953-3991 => 8.7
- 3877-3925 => 7.4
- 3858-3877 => 3.2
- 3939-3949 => 2.5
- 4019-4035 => -1.2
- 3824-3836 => 5.2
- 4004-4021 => -1.4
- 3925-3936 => 6.6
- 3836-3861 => 5.3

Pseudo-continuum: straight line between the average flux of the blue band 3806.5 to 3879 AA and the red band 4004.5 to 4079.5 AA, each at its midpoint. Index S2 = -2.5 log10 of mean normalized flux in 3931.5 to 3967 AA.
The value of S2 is 0.39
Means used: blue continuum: 58.3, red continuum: 87.2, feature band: 51.9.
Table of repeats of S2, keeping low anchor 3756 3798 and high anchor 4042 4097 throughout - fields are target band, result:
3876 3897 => 0.25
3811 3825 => 0.20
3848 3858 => 0.14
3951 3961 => 0.16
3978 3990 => -0.01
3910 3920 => 0.06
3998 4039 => -0.06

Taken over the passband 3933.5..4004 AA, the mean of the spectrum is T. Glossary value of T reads 63.6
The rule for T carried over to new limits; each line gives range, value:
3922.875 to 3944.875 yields 40.5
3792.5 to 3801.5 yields 61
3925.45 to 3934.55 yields 31.7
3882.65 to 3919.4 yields 66.3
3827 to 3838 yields 40.5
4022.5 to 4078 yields 86.5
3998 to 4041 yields 89.6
